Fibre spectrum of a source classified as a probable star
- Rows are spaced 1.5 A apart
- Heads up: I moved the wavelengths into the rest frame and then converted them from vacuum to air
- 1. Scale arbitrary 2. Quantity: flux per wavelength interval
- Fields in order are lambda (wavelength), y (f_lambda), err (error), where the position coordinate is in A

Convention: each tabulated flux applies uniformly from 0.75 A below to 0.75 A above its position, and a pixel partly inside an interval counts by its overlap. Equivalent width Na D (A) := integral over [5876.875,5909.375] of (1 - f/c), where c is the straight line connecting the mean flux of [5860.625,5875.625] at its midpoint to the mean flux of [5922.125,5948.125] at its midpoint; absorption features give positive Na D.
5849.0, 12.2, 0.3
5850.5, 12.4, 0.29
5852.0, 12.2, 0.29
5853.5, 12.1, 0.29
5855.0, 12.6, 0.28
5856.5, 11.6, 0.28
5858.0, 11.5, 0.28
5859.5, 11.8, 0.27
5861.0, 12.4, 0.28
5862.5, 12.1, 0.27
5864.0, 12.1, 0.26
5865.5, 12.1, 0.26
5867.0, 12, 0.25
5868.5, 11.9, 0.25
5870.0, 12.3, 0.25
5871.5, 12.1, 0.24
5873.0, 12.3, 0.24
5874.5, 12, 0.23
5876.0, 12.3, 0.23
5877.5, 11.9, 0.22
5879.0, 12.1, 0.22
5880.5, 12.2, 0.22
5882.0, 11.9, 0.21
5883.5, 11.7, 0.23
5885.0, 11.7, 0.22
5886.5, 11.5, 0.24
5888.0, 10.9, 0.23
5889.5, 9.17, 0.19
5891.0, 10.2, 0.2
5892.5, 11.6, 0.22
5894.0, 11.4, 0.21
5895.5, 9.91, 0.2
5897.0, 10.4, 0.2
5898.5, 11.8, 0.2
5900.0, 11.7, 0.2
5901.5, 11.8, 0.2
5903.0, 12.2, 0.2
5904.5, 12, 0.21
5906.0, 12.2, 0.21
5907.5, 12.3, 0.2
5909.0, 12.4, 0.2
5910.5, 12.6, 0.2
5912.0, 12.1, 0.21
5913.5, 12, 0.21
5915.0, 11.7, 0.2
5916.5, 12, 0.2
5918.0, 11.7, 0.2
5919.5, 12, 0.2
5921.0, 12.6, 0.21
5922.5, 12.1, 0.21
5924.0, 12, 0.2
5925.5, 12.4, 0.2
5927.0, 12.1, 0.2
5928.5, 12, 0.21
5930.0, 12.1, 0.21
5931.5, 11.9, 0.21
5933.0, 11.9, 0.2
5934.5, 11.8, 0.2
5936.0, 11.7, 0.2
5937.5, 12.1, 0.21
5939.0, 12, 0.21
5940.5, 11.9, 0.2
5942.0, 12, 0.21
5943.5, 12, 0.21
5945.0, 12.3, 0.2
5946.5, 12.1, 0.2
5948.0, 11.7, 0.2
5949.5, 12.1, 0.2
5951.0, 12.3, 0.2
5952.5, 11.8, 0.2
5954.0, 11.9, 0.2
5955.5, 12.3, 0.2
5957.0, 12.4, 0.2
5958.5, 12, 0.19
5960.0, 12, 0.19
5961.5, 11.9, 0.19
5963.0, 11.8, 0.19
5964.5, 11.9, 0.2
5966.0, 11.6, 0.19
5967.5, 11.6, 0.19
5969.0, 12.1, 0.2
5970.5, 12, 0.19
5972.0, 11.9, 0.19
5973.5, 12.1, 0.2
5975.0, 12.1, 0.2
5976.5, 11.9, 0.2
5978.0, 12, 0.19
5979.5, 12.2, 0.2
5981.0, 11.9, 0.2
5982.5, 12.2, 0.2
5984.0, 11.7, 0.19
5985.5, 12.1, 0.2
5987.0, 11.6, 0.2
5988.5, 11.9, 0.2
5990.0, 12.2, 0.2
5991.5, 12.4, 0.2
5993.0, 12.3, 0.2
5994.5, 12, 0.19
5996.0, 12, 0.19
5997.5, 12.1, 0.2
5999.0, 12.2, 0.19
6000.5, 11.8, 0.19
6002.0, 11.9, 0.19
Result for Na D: 1.6 A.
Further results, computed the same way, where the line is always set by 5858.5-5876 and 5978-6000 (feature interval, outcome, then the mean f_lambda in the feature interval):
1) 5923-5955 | 0.2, 12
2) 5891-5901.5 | 0.8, 11.1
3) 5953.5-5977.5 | 0.2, 12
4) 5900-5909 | 0.0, 12.1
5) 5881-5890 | 0.6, 11.2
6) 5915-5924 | 0.0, 12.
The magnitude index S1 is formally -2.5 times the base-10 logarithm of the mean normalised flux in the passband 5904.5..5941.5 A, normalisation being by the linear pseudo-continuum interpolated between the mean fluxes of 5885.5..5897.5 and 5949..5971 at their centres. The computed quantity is -0.07 mag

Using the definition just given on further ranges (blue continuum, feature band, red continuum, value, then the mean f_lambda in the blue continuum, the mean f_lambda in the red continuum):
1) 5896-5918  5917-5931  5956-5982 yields -0.02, 11.9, 12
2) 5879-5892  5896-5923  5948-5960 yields -0.04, 11.2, 12.1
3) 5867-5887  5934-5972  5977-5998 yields 0.01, 12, 12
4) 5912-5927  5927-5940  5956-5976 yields 0.01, 12.1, 12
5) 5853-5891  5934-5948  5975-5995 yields 0.00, 11.8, 12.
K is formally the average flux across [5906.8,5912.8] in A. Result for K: 12.3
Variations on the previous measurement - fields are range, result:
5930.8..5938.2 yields 11.9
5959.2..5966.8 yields 11.8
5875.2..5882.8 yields 12.1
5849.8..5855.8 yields 12.3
